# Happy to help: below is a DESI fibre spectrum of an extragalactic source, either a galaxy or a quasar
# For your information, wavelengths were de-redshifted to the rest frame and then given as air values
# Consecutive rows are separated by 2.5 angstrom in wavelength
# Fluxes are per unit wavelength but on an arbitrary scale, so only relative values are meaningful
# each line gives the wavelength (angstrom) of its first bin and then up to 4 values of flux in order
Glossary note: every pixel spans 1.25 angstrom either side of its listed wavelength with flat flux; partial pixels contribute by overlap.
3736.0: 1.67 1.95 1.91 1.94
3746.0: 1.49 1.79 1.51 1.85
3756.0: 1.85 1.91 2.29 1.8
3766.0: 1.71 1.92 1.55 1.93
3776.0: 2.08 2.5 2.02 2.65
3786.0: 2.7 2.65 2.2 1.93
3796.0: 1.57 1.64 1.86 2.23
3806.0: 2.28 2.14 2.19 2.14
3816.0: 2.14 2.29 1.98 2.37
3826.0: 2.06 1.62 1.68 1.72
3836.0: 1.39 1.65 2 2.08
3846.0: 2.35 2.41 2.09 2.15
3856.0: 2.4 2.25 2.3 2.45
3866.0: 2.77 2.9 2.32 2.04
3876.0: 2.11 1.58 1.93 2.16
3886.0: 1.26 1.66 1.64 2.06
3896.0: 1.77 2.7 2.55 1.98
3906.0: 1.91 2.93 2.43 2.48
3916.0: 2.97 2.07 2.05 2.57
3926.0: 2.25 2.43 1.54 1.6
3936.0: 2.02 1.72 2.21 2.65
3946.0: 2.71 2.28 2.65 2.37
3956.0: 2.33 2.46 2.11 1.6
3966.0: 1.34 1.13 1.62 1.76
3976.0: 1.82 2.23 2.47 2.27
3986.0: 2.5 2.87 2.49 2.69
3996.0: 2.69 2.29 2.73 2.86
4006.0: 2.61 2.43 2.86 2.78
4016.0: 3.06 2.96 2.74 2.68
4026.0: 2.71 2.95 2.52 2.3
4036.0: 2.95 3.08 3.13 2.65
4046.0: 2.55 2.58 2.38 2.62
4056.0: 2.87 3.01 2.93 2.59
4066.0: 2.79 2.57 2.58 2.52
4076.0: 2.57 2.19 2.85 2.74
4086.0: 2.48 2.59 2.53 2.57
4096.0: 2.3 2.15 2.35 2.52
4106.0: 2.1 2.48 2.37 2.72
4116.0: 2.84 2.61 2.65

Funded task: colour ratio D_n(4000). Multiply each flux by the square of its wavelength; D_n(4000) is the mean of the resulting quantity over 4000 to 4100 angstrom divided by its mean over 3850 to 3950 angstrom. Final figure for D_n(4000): 1.31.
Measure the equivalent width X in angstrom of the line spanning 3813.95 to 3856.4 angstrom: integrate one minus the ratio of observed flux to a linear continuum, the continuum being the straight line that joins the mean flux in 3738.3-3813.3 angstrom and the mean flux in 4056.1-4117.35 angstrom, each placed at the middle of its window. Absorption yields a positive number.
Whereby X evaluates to 1.9 angstrom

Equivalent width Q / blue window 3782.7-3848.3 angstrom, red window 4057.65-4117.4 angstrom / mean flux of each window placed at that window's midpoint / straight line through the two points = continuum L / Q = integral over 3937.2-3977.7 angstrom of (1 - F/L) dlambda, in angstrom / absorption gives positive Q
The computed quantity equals 4.6 angstrom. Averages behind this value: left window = 2.06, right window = 2.55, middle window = 2.05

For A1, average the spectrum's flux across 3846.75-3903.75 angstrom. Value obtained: 2.16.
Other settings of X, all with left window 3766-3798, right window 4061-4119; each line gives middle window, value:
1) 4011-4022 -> -2.1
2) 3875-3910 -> 3.8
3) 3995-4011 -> -1.4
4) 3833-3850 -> 1.9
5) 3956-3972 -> 4.1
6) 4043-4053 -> -0.3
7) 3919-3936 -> 1.8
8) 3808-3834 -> 1.6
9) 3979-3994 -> -0.8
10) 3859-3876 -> -1.5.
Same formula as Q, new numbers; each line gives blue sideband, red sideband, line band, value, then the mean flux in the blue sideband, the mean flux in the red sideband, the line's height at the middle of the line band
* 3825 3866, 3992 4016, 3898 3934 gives 0.4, 2.06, 2.68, 2.34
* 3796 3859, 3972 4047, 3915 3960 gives 2.3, 2.03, 2.62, 2.39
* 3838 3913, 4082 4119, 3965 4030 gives -2.8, 2.17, 2.49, 2.34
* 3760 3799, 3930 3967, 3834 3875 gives -2.3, 2.08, 2.11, 2.09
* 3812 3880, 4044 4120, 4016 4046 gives -3.9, 2.12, 2.57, 2.47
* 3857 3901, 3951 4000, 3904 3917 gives -2.2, 2.13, 2.18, 2.14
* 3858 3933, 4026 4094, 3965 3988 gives 4.7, 2.2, 2.67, 2.43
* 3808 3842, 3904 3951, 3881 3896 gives 2.6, 1.95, 2.27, 2.15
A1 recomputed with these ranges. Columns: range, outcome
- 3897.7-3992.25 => 2.21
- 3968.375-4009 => 2.35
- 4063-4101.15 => 2.53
